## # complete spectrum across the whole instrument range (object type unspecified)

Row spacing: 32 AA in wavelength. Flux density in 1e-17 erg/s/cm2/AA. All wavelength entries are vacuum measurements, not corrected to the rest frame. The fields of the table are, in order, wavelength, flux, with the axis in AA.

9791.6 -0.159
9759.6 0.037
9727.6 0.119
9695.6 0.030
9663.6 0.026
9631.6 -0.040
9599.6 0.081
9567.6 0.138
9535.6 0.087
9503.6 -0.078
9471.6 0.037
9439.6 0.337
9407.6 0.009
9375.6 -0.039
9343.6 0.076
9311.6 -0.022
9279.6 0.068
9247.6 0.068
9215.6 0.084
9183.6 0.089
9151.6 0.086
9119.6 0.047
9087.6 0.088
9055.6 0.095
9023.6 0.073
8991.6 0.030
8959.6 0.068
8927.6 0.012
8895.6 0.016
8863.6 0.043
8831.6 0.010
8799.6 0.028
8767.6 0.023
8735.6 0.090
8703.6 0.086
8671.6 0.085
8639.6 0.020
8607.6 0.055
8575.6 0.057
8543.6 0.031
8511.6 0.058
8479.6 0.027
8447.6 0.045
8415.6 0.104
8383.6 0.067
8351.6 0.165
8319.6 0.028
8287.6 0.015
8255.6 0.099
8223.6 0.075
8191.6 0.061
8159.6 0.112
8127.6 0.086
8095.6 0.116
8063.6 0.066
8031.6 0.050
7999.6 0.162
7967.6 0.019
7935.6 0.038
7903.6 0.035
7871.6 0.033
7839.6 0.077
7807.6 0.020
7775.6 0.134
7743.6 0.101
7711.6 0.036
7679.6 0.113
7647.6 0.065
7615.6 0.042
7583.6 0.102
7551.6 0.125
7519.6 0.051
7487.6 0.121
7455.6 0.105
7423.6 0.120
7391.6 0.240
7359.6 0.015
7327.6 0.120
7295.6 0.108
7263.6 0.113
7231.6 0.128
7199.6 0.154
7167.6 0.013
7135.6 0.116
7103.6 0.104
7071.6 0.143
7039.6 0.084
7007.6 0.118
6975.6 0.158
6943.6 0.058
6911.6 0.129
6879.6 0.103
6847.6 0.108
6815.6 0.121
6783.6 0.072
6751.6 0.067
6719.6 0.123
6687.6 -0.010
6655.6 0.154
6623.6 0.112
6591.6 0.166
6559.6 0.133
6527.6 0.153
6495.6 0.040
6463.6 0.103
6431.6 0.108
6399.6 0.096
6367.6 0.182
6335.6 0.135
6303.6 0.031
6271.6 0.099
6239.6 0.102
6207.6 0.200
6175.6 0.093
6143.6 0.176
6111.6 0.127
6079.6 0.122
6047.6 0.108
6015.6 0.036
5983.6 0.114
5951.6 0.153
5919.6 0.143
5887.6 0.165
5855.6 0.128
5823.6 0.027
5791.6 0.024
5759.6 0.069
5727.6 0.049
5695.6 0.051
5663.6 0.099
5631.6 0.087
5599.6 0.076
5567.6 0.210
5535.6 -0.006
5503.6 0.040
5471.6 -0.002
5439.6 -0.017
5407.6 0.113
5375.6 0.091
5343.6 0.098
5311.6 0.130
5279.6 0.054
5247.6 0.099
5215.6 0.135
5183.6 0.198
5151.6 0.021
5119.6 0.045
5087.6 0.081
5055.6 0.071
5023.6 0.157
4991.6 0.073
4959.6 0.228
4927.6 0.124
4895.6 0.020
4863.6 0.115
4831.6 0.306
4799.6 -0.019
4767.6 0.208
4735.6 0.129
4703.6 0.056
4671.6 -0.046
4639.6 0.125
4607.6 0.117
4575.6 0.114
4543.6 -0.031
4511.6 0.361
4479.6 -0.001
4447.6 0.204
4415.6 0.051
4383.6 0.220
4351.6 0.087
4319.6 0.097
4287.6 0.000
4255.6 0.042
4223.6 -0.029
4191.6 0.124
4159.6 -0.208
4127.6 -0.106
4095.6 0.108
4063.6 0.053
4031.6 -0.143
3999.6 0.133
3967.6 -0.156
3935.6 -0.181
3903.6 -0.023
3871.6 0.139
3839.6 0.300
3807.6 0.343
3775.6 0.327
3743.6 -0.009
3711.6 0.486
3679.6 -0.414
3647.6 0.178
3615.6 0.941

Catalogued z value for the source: 0.127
